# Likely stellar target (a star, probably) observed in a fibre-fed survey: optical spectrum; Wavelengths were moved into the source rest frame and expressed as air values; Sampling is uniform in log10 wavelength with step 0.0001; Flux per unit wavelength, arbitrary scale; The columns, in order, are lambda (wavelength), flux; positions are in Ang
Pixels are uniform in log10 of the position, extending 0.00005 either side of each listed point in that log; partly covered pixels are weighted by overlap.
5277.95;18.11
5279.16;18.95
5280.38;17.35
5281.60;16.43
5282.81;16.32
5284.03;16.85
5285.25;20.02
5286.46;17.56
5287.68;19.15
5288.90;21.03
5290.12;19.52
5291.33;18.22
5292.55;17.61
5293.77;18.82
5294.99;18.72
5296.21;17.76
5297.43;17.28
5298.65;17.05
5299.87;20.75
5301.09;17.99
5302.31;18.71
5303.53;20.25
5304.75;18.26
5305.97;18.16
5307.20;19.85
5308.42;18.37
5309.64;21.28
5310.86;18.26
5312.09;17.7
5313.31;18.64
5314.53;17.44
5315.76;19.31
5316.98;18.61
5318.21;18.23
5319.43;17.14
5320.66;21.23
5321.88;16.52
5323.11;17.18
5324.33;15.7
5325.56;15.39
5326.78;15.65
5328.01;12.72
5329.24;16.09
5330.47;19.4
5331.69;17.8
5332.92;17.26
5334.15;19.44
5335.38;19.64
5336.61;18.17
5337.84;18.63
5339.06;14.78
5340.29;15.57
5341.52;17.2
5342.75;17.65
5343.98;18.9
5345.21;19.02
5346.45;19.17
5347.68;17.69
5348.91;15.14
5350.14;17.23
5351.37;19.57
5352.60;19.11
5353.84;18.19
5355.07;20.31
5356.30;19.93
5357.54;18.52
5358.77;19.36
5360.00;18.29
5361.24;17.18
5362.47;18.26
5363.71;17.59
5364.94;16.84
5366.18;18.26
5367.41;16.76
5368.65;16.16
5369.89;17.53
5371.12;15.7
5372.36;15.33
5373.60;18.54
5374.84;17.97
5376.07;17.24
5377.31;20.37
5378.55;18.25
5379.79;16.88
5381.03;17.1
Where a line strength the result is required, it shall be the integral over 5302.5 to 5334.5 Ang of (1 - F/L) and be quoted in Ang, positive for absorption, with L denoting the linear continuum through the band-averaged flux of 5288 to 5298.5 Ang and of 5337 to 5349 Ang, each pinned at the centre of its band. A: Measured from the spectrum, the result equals 0.20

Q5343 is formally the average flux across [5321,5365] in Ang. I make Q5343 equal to 17.7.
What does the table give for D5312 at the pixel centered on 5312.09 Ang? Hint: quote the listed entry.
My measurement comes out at 17.7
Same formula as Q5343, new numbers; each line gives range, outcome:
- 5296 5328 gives 18.1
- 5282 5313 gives 18.6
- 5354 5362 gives 18.9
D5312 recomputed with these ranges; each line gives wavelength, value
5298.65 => 17.05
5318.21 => 18.23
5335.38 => 19.64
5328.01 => 12.72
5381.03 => 17.1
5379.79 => 16.88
